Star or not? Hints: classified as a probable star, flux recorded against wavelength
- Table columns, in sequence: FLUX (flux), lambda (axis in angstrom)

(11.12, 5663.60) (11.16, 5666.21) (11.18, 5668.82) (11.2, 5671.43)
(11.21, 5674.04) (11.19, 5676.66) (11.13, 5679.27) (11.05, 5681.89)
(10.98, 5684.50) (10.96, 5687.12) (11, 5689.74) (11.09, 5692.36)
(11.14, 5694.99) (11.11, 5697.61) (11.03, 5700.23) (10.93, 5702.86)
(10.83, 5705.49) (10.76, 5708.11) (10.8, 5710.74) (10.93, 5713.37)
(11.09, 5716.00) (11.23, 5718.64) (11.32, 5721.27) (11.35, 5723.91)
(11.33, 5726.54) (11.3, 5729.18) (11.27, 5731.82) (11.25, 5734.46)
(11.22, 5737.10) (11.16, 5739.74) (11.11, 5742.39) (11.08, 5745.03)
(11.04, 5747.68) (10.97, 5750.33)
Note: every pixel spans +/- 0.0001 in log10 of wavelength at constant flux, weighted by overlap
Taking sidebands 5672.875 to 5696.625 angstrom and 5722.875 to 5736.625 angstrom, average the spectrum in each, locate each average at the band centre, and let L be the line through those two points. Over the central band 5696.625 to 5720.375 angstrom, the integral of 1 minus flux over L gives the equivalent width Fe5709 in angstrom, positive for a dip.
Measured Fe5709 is 0.5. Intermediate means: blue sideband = 11.1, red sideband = 11.3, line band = 11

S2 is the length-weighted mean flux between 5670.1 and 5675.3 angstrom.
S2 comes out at 11.2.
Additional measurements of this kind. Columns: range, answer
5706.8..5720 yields 11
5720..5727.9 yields 11.3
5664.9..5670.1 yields 11.2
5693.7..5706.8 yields 11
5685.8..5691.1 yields 11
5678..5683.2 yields 11.1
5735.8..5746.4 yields 11.1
